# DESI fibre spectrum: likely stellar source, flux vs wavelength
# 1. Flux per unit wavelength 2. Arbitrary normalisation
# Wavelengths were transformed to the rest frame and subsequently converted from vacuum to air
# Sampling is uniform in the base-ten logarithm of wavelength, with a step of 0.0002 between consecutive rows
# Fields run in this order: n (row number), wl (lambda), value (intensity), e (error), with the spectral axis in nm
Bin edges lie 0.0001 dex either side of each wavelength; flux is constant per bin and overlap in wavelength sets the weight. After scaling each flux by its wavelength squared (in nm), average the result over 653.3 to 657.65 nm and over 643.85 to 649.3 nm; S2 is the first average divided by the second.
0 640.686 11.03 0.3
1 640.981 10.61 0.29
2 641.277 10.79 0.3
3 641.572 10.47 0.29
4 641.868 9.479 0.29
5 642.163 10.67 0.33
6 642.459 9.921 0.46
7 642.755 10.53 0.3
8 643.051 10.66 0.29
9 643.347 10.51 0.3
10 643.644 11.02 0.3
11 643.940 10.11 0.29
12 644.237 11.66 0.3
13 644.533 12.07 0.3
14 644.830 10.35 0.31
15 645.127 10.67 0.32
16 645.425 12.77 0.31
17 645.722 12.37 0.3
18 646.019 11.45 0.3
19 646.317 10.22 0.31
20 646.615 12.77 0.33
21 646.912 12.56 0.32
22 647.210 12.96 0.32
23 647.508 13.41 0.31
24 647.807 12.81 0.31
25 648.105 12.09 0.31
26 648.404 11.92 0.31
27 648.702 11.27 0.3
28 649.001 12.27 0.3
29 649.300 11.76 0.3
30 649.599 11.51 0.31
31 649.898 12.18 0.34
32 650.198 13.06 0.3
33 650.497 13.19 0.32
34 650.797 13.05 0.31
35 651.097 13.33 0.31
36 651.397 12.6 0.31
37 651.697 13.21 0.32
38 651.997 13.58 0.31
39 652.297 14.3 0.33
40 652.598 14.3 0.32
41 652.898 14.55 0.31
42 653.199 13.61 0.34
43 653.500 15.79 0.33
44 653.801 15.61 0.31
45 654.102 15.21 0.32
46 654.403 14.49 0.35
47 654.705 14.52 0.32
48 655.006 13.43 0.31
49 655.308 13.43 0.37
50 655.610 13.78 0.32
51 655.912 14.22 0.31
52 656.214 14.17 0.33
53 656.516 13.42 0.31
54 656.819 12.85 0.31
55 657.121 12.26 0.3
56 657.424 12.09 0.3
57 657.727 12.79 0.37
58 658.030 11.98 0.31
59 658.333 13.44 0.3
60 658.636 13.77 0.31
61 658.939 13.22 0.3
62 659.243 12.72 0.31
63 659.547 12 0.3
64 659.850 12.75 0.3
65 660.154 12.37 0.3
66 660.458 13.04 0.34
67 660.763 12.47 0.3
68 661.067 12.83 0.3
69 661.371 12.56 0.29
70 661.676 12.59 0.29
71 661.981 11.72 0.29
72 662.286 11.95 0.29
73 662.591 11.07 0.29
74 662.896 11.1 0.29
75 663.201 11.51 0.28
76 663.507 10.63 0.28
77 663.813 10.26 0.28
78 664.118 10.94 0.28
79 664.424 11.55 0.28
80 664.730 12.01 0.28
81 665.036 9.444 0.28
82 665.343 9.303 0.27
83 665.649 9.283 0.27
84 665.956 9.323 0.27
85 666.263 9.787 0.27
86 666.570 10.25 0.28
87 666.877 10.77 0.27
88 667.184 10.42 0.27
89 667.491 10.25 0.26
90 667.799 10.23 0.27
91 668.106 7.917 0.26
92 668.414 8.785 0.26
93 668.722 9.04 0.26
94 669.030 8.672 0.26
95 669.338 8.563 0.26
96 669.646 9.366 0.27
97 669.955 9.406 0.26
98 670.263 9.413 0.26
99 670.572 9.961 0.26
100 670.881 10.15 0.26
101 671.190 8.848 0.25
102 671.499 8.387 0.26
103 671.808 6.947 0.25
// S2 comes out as 1.2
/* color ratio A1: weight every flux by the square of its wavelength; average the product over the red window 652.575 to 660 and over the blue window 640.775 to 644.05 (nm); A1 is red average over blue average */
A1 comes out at 1.36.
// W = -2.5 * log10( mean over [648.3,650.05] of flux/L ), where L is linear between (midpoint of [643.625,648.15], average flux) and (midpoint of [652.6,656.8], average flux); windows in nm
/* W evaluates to 0.083 mag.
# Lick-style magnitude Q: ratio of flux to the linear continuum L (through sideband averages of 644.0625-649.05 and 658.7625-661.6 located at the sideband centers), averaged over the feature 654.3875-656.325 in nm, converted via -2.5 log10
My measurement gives -0.13 mag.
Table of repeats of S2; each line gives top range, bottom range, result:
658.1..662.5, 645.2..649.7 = 1.08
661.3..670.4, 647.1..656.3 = 0.80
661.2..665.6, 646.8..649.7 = 0.95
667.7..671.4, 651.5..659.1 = 0.70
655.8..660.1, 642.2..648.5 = 1.17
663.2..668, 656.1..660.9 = 0.82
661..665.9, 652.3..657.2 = 0.81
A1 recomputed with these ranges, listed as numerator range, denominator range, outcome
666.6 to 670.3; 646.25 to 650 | 0.82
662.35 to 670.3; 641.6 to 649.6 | 0.93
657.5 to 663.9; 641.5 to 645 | 1.22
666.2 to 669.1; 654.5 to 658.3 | 0.75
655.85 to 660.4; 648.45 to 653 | 1.02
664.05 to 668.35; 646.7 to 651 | 0.85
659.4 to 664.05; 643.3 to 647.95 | 1.06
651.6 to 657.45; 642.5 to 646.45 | 1.30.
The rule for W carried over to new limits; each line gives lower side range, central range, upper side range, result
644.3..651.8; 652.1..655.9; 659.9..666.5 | -0.21 mag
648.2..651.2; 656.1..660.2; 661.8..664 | -0.11 mag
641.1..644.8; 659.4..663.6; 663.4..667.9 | -0.17 mag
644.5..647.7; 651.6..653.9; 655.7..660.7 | -0.15 mag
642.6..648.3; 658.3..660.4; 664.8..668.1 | -0.22 mag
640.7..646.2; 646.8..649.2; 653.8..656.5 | -0.02 mag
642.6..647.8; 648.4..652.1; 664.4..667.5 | -0.12 mag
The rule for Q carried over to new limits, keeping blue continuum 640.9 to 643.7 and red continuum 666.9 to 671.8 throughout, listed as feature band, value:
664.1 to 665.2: -0.16 mag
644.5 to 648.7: -0.17 mag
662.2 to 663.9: -0.16 mag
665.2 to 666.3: 0.00 mag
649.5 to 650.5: -0.22 mag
